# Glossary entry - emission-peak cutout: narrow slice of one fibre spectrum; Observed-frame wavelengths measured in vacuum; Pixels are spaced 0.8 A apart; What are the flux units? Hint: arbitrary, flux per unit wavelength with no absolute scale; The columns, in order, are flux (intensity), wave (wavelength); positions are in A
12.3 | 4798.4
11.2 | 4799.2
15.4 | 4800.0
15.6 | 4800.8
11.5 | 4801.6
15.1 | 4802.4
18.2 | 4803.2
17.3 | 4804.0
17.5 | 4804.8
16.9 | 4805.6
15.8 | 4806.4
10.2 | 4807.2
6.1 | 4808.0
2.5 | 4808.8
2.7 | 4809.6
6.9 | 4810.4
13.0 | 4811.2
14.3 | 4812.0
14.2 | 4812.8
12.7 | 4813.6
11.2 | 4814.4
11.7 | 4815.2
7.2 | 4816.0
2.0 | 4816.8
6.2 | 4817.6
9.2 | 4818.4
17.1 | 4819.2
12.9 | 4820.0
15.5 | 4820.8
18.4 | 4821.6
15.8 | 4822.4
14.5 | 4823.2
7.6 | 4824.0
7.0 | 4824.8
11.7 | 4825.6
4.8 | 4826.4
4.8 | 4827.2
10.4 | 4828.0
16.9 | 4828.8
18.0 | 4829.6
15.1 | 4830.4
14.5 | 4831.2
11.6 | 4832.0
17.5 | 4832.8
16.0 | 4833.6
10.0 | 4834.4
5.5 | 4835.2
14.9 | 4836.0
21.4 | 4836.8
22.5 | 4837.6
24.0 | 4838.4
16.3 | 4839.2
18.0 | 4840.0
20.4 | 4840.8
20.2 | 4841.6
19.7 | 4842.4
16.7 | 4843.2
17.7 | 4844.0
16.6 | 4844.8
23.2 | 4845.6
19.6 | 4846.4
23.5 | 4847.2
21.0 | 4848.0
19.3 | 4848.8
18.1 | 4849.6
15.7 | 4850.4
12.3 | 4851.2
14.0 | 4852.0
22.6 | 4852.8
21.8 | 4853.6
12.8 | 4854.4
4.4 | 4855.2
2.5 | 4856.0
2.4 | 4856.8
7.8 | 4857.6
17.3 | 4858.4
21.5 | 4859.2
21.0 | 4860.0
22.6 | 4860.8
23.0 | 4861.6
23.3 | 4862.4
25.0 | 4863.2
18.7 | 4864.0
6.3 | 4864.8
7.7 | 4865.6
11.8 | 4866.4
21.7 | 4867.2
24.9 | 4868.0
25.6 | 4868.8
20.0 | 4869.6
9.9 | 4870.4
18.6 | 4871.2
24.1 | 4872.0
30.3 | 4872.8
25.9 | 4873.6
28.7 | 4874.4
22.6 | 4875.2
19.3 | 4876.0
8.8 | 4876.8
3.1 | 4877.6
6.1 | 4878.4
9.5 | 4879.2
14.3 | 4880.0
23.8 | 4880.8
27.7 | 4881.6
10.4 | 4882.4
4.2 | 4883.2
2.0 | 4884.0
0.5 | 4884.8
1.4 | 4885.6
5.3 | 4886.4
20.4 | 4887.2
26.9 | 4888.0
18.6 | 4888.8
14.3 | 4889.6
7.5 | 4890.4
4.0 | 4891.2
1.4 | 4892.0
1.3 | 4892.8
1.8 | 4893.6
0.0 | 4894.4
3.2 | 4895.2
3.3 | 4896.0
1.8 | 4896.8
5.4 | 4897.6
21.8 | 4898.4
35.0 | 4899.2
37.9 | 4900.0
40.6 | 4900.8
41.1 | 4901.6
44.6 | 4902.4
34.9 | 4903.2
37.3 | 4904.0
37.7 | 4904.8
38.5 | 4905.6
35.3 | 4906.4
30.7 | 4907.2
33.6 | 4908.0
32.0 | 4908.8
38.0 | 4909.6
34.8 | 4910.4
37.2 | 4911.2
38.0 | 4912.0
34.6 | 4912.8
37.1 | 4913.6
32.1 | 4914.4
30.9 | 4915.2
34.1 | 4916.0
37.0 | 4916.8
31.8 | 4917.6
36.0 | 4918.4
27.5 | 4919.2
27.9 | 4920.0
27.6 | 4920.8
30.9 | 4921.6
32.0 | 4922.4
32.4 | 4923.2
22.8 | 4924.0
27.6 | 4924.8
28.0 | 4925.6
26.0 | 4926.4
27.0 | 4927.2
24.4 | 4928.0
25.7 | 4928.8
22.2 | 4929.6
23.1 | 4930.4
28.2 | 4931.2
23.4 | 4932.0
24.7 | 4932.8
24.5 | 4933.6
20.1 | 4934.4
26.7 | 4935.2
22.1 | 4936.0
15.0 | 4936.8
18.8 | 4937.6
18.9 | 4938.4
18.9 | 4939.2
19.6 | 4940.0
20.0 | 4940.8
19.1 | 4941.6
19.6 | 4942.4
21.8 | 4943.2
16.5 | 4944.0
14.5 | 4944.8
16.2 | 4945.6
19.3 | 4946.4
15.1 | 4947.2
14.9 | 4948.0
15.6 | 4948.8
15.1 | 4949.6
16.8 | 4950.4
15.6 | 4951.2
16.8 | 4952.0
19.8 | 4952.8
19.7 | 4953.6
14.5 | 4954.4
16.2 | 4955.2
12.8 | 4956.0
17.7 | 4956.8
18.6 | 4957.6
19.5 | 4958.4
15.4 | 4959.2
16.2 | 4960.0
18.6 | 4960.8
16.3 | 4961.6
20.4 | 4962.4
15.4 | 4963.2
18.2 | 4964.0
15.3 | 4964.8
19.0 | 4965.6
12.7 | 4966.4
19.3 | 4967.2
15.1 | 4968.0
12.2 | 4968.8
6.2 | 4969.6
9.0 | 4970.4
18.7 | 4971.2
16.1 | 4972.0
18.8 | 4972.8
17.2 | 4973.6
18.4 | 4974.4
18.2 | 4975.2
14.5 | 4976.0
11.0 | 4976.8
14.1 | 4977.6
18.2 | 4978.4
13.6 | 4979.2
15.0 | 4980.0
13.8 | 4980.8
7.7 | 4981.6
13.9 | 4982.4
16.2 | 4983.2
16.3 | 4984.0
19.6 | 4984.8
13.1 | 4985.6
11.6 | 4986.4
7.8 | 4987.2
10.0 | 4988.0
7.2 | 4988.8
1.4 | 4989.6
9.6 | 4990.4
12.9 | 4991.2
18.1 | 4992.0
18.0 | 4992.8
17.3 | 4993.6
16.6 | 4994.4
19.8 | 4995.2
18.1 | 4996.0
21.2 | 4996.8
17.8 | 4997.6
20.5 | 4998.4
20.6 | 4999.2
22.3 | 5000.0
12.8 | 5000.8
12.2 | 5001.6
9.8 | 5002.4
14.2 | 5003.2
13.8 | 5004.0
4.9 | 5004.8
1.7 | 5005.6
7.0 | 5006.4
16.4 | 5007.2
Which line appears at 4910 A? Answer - Ly-alpha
